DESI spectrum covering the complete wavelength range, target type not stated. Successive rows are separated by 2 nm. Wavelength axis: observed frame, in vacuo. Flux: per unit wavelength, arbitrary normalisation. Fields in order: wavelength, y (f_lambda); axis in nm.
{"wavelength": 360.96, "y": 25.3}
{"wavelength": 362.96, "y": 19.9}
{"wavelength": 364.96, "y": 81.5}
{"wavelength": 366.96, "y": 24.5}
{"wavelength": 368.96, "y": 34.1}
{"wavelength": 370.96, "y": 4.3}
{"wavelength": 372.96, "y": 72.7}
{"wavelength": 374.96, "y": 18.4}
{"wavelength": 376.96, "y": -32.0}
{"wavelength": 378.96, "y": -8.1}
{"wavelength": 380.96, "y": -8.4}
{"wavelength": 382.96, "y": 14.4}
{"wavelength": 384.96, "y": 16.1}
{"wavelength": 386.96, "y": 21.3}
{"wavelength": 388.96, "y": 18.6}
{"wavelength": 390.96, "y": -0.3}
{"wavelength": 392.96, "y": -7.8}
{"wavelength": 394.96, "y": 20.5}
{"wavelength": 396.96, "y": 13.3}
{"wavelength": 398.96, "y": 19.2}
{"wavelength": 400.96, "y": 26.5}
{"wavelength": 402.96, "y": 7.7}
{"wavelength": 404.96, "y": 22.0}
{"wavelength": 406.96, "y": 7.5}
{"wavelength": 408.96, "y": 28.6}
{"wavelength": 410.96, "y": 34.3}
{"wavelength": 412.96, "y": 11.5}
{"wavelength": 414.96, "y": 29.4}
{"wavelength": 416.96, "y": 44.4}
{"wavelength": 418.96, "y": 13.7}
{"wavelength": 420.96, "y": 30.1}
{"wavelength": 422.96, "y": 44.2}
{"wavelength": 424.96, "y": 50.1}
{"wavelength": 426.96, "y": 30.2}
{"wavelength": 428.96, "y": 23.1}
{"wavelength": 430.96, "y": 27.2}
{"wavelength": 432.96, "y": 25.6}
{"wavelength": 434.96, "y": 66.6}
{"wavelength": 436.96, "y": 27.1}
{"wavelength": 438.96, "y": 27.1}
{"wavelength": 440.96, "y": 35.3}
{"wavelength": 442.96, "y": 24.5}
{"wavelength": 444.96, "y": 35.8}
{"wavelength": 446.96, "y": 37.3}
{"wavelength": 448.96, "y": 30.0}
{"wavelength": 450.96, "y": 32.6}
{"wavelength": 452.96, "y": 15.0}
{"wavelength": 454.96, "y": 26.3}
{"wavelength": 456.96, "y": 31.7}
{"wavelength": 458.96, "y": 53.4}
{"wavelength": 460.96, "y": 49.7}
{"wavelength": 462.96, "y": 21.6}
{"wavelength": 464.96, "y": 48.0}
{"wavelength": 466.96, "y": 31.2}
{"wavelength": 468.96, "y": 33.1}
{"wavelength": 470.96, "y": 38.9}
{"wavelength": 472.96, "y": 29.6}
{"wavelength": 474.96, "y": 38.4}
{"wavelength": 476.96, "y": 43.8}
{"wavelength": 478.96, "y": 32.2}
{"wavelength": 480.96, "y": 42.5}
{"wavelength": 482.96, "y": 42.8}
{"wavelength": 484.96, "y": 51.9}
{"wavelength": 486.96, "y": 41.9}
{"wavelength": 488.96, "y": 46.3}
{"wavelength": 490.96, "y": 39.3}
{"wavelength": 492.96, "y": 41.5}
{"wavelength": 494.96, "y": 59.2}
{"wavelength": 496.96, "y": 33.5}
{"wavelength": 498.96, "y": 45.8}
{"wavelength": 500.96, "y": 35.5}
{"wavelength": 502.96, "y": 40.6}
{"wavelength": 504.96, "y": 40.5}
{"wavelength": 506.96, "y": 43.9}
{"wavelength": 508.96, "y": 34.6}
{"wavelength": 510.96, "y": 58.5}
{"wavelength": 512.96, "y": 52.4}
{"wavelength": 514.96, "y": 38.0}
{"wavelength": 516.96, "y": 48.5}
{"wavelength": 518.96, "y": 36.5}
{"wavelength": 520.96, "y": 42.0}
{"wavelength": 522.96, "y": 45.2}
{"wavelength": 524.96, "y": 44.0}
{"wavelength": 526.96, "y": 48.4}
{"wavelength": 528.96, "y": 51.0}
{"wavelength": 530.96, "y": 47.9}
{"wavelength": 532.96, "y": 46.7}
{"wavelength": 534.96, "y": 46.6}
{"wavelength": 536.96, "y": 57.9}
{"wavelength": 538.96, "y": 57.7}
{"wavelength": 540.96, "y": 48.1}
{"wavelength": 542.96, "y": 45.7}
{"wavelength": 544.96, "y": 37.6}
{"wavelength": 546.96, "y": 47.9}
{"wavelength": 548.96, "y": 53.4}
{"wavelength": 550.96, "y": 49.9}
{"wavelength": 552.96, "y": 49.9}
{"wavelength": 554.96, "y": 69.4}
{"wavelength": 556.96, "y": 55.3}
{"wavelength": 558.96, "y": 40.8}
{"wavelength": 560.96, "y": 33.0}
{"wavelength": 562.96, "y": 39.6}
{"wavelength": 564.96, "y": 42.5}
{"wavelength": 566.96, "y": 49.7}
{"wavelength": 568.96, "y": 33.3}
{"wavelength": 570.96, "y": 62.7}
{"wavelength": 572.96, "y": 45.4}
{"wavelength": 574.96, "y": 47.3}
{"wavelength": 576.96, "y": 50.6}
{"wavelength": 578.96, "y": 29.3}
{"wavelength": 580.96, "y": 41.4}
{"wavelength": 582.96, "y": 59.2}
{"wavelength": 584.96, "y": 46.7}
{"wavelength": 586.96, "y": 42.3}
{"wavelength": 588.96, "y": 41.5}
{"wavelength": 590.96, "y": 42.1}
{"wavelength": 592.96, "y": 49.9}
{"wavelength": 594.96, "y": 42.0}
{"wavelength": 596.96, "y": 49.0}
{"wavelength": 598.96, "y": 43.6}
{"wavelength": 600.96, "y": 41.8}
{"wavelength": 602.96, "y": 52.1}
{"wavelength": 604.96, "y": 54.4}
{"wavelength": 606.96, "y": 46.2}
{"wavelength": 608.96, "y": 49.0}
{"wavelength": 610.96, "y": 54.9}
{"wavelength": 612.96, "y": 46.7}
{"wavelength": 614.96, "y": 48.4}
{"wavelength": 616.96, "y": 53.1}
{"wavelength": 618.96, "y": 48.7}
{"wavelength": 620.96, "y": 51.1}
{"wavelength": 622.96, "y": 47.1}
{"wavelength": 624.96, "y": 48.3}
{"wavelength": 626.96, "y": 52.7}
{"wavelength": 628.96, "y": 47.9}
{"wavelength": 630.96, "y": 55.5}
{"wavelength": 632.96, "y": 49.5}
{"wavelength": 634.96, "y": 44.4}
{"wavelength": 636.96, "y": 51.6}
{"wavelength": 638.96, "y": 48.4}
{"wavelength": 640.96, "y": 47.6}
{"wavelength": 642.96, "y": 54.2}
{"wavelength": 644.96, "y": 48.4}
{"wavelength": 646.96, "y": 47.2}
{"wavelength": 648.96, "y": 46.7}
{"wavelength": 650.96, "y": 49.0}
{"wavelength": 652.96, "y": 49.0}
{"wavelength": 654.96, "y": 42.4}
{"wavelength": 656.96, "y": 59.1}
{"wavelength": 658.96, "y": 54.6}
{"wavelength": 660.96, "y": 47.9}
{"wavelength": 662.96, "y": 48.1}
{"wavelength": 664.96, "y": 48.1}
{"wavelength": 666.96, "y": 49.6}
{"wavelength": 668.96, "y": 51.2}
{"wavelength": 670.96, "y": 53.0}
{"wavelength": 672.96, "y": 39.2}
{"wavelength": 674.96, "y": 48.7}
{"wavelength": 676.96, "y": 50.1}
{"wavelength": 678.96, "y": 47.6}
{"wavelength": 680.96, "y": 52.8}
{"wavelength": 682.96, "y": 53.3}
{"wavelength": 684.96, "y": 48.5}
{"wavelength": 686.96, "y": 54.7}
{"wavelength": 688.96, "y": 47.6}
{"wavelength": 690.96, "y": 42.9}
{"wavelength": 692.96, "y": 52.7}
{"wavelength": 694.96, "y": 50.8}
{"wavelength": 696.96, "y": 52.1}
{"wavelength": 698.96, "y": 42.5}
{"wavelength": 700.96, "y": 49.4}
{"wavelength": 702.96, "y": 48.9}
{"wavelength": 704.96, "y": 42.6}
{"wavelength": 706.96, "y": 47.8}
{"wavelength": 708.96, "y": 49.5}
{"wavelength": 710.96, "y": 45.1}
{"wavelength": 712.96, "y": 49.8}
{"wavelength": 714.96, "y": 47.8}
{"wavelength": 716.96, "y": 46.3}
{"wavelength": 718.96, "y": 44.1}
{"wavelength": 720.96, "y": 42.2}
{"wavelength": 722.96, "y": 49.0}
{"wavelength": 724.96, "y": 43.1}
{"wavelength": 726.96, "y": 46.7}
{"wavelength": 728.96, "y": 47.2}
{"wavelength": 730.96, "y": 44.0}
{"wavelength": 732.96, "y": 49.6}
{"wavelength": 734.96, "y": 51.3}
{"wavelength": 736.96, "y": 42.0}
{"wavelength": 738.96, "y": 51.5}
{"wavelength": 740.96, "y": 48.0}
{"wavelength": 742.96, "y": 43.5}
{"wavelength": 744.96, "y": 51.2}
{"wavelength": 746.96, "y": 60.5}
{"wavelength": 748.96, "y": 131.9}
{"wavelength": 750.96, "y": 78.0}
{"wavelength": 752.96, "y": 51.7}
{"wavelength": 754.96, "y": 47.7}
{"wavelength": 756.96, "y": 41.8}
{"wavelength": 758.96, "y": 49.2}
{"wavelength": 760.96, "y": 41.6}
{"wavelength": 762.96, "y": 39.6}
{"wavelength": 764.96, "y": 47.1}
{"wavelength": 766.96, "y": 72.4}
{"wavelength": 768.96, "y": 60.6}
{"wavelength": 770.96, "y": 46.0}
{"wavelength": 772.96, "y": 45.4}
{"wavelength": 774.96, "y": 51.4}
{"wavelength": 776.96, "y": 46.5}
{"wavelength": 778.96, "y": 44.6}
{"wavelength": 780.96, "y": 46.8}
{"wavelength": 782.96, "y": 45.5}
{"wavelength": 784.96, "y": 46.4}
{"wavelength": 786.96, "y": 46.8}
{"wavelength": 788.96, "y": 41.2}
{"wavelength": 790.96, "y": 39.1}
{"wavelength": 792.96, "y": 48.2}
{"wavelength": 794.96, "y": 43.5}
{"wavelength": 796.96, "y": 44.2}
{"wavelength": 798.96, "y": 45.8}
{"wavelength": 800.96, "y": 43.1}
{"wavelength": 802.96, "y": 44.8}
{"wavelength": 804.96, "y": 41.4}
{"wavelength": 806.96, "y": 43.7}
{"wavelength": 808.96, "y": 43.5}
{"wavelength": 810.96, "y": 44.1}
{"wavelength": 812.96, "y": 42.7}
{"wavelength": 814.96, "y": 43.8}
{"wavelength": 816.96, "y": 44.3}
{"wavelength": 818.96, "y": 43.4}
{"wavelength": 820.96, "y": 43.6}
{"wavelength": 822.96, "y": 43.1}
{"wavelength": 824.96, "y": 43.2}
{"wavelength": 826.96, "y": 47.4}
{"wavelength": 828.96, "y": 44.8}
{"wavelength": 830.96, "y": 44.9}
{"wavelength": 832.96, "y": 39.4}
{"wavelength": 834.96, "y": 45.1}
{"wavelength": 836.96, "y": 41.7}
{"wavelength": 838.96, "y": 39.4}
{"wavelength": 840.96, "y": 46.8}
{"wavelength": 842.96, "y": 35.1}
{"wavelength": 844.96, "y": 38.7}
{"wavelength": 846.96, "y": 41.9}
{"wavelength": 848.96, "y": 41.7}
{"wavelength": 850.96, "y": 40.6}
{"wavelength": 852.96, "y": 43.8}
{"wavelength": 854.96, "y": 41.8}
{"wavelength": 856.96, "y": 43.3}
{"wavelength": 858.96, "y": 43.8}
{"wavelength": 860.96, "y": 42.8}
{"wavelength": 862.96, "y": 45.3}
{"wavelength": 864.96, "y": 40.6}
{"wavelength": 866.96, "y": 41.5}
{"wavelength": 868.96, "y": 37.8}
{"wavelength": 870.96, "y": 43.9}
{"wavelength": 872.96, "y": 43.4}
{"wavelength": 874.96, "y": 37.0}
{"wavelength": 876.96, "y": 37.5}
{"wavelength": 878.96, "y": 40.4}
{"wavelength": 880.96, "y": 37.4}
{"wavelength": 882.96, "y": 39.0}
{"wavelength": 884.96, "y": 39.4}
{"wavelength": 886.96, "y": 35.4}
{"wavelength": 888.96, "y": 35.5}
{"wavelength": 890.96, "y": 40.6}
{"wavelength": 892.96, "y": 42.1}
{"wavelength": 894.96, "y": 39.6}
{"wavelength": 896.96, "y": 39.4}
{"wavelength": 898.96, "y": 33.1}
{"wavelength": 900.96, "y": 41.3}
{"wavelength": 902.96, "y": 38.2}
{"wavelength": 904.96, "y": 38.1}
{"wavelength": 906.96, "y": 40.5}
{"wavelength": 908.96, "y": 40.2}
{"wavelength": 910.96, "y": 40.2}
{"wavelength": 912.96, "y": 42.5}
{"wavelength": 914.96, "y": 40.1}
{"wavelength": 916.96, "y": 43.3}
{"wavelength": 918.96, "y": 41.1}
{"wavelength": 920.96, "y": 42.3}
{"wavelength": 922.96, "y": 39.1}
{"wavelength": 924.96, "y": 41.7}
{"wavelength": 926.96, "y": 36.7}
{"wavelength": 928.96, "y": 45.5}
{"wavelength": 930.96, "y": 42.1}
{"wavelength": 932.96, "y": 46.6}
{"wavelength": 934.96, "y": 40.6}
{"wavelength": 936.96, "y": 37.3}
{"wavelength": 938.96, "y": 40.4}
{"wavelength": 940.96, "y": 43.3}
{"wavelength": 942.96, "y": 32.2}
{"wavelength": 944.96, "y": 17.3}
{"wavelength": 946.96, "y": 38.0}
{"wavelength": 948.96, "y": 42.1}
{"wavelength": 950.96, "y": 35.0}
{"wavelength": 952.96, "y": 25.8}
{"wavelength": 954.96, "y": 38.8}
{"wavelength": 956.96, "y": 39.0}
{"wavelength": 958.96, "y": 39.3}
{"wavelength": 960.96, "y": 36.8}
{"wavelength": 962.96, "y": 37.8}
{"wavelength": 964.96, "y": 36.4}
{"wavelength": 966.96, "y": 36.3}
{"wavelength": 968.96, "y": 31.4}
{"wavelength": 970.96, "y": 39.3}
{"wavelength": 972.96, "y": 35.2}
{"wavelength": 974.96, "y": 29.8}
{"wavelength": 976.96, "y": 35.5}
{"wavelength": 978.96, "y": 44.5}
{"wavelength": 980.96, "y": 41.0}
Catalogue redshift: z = 0.14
